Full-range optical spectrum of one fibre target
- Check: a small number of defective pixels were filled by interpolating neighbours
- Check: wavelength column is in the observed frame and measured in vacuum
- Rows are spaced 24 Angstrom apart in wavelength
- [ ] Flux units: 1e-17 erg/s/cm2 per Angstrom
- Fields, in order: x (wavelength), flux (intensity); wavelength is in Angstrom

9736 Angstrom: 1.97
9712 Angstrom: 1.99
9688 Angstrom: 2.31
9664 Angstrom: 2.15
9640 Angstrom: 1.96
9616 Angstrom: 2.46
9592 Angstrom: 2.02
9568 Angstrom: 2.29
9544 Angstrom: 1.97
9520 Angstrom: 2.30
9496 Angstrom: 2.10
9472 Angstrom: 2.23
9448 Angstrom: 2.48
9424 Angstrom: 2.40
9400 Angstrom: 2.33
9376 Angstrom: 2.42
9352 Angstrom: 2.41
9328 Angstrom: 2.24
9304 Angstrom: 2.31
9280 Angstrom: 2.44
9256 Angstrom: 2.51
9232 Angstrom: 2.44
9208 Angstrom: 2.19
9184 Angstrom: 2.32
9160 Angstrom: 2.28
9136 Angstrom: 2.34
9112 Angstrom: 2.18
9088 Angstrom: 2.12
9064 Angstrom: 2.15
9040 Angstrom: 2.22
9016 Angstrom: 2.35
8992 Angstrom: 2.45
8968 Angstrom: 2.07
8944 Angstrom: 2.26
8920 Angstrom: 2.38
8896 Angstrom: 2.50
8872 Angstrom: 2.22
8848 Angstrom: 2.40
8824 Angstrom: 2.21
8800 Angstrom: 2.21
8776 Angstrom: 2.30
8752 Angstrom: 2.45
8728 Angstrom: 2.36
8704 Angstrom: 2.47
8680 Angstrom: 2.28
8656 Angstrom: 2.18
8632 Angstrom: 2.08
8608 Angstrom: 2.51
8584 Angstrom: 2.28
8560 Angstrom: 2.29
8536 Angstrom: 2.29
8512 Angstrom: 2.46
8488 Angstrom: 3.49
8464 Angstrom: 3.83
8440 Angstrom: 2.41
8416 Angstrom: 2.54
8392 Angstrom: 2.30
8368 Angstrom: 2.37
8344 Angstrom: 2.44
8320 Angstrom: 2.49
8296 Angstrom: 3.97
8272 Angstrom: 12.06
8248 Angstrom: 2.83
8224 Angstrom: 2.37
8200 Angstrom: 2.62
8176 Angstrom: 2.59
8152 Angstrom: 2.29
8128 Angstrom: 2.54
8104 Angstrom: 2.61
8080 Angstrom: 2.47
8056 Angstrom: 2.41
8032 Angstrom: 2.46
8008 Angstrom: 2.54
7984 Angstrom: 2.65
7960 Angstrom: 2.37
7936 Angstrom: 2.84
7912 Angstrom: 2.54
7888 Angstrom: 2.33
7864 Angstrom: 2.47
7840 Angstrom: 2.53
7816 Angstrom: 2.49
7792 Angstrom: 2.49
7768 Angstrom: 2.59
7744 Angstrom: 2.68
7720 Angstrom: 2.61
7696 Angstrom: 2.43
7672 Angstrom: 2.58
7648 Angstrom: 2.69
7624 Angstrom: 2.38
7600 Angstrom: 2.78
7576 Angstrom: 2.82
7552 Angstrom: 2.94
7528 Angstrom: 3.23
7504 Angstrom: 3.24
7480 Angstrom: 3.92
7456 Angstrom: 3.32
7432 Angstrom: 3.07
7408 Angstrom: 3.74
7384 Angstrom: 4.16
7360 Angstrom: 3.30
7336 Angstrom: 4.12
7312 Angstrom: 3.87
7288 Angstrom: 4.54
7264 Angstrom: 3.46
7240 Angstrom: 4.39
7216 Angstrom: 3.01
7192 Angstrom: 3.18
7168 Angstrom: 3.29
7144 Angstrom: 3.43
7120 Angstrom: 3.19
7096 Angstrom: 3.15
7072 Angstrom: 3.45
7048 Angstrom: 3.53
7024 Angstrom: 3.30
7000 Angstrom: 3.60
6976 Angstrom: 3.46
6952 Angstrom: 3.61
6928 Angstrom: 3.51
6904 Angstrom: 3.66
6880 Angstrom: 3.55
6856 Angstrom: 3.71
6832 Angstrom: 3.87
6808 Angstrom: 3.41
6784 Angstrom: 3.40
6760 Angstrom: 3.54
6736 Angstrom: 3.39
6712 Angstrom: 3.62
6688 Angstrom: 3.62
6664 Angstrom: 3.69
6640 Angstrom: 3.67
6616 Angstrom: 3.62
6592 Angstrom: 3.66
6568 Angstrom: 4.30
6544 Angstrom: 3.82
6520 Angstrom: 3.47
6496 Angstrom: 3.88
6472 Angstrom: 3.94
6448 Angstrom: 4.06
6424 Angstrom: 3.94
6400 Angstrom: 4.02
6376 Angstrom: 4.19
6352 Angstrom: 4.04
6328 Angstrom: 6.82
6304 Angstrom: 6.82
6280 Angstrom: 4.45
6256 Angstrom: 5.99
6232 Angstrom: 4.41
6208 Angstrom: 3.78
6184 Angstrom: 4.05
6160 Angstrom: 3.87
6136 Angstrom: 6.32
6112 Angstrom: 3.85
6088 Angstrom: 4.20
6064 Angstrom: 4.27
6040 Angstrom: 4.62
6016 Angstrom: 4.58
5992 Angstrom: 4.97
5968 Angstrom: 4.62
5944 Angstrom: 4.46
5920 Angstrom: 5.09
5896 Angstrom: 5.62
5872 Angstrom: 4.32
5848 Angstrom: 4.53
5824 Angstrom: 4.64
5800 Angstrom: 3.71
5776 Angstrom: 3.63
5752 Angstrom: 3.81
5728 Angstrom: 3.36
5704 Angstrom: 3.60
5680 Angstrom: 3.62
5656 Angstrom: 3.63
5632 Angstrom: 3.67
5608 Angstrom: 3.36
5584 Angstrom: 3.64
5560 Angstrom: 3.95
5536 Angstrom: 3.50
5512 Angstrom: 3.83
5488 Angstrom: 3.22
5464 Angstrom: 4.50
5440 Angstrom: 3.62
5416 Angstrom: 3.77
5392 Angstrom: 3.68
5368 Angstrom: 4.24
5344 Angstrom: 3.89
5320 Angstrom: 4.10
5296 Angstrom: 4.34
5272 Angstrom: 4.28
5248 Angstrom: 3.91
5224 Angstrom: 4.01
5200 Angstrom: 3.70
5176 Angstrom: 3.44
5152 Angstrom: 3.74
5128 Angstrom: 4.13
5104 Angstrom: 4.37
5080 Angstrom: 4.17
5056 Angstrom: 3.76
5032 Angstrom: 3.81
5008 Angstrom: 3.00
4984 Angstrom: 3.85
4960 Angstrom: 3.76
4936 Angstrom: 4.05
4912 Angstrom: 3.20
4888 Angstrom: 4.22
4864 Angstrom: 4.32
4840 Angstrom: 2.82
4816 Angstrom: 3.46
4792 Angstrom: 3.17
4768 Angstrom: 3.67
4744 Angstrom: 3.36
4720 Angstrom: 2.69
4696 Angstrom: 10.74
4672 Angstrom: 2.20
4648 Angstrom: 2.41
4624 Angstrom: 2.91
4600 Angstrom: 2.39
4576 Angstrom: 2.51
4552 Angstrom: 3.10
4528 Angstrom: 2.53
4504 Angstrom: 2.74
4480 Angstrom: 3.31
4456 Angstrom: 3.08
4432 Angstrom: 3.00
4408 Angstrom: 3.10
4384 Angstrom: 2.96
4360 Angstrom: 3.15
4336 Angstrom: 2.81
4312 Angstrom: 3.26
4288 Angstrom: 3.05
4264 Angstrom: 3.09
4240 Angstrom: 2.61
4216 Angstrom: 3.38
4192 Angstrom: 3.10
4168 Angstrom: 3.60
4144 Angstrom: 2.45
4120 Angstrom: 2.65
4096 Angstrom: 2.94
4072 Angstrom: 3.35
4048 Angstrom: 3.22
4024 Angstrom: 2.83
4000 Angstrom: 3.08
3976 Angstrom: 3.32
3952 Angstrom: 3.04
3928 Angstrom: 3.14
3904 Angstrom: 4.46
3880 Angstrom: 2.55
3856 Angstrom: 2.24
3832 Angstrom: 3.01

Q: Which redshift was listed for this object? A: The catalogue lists 0.261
